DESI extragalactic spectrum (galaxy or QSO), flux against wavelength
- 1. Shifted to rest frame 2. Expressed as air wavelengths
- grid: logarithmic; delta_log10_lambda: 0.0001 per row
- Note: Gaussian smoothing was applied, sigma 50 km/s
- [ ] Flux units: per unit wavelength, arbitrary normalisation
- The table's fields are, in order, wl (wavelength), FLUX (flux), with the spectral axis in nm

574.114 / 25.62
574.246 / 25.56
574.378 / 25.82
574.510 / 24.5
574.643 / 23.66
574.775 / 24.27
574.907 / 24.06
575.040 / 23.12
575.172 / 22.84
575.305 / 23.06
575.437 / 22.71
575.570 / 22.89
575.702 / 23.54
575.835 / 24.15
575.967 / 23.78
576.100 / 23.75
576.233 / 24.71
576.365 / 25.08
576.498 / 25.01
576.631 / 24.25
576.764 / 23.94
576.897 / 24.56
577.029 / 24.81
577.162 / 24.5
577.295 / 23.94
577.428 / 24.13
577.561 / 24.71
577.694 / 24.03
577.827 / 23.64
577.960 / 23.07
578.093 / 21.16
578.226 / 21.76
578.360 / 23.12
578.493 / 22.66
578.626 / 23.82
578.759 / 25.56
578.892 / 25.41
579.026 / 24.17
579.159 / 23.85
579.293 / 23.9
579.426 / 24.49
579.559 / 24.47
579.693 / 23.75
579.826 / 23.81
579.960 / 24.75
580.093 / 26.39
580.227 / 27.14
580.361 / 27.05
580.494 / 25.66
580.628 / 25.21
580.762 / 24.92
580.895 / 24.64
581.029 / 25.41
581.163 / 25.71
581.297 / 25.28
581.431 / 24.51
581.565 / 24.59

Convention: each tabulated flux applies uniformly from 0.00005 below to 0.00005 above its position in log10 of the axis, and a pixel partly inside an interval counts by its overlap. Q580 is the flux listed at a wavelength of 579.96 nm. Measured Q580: 24.75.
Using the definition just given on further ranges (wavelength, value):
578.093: 21.16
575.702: 23.54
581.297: 25.28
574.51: 24.5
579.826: 23.81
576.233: 24.71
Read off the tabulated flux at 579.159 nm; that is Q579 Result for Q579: 23.85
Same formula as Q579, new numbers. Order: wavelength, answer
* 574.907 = 24.06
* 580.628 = 25.21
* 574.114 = 25.62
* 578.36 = 23.12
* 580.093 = 26.39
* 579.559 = 24.47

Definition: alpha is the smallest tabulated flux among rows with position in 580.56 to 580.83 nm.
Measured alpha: 24.92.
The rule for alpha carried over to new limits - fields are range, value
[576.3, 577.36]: 23.94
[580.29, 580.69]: 25.21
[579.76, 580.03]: 23.81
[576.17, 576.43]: 24.71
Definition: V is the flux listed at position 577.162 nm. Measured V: 24.5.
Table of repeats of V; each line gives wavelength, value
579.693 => 23.75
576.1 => 23.75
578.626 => 23.82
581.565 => 24.59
